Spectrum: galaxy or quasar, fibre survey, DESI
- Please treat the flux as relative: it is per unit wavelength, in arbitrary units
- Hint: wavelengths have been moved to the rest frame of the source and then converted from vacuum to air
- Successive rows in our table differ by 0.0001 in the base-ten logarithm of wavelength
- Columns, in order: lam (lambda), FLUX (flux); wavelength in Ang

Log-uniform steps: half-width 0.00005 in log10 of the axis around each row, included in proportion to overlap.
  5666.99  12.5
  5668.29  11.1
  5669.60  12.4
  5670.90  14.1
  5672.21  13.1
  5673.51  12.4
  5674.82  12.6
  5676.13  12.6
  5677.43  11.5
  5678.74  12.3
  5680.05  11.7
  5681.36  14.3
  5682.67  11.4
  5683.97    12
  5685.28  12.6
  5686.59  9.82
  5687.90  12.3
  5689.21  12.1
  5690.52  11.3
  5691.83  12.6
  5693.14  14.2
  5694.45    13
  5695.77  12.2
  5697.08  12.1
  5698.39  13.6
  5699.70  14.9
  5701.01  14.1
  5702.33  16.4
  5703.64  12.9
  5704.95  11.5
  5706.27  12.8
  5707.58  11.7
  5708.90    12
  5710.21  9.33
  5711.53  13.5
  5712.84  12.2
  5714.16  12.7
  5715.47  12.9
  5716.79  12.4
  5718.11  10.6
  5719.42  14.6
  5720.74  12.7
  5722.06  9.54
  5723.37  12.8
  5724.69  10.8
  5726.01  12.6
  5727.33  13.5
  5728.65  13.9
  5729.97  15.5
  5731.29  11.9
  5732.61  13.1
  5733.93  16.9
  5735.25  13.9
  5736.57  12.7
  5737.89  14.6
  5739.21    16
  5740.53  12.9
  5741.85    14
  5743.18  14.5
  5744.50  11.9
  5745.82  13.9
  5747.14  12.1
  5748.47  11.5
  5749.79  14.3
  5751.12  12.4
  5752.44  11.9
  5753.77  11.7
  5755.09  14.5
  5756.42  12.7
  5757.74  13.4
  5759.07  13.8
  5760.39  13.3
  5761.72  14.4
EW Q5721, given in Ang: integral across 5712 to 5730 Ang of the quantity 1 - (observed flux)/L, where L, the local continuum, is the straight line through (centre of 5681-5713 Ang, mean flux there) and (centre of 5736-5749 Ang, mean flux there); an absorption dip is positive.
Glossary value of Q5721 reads 0.7 Ang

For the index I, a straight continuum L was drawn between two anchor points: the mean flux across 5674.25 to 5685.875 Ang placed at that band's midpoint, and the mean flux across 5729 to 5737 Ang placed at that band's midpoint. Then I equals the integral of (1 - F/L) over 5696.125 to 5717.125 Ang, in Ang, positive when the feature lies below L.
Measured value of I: 0.6 Ang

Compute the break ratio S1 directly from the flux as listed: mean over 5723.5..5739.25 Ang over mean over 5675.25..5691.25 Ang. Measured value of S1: 1.1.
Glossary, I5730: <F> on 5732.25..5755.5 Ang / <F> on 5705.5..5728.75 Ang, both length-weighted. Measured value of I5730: 1.10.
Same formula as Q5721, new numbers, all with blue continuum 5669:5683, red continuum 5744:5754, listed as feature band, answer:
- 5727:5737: -1.2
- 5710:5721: 0.1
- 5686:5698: 0.3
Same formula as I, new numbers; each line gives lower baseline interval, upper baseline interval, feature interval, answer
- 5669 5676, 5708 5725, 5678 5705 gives -0.5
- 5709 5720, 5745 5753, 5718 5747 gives -2.0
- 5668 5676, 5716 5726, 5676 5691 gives 0.6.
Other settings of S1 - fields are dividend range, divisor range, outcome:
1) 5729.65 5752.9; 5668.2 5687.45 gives 1.10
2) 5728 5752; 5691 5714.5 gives 1.06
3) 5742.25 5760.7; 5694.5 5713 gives 1.01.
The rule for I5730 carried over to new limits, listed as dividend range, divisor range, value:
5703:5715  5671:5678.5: 0.96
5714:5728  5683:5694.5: 1.01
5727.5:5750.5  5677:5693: 1.14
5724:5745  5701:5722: 1.09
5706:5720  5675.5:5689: 1.01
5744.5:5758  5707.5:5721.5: 1.04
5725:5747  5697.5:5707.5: 1.01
